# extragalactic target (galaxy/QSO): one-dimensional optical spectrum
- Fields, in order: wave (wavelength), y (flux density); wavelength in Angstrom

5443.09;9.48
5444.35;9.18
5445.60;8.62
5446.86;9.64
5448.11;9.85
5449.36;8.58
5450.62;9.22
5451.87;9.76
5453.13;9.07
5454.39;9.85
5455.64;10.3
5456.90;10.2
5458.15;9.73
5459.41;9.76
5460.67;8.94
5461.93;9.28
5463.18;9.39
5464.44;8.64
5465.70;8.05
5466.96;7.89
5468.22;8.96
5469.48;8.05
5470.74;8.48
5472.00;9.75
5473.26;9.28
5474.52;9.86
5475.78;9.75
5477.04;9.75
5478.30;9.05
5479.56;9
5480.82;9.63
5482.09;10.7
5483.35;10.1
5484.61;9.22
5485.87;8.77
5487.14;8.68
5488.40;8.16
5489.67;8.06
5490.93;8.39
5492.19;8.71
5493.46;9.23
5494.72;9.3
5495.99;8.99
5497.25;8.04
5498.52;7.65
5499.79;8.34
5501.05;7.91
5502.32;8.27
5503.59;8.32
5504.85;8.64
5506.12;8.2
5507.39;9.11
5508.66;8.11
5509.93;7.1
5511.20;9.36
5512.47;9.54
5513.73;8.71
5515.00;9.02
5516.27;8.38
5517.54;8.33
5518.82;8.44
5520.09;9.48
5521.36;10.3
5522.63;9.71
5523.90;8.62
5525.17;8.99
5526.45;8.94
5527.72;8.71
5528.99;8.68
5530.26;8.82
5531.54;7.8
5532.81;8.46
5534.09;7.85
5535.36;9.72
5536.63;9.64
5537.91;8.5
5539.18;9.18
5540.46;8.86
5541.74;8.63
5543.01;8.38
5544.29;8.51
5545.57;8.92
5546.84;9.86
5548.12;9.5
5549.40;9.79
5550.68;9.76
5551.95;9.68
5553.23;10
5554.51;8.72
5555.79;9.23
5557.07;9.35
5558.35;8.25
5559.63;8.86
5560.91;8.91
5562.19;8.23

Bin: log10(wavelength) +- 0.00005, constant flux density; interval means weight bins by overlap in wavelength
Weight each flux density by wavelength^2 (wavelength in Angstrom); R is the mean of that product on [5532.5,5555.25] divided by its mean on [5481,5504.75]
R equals 1.1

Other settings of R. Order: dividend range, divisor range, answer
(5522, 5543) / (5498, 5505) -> 1.09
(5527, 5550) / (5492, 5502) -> 1.06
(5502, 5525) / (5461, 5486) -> 0.97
